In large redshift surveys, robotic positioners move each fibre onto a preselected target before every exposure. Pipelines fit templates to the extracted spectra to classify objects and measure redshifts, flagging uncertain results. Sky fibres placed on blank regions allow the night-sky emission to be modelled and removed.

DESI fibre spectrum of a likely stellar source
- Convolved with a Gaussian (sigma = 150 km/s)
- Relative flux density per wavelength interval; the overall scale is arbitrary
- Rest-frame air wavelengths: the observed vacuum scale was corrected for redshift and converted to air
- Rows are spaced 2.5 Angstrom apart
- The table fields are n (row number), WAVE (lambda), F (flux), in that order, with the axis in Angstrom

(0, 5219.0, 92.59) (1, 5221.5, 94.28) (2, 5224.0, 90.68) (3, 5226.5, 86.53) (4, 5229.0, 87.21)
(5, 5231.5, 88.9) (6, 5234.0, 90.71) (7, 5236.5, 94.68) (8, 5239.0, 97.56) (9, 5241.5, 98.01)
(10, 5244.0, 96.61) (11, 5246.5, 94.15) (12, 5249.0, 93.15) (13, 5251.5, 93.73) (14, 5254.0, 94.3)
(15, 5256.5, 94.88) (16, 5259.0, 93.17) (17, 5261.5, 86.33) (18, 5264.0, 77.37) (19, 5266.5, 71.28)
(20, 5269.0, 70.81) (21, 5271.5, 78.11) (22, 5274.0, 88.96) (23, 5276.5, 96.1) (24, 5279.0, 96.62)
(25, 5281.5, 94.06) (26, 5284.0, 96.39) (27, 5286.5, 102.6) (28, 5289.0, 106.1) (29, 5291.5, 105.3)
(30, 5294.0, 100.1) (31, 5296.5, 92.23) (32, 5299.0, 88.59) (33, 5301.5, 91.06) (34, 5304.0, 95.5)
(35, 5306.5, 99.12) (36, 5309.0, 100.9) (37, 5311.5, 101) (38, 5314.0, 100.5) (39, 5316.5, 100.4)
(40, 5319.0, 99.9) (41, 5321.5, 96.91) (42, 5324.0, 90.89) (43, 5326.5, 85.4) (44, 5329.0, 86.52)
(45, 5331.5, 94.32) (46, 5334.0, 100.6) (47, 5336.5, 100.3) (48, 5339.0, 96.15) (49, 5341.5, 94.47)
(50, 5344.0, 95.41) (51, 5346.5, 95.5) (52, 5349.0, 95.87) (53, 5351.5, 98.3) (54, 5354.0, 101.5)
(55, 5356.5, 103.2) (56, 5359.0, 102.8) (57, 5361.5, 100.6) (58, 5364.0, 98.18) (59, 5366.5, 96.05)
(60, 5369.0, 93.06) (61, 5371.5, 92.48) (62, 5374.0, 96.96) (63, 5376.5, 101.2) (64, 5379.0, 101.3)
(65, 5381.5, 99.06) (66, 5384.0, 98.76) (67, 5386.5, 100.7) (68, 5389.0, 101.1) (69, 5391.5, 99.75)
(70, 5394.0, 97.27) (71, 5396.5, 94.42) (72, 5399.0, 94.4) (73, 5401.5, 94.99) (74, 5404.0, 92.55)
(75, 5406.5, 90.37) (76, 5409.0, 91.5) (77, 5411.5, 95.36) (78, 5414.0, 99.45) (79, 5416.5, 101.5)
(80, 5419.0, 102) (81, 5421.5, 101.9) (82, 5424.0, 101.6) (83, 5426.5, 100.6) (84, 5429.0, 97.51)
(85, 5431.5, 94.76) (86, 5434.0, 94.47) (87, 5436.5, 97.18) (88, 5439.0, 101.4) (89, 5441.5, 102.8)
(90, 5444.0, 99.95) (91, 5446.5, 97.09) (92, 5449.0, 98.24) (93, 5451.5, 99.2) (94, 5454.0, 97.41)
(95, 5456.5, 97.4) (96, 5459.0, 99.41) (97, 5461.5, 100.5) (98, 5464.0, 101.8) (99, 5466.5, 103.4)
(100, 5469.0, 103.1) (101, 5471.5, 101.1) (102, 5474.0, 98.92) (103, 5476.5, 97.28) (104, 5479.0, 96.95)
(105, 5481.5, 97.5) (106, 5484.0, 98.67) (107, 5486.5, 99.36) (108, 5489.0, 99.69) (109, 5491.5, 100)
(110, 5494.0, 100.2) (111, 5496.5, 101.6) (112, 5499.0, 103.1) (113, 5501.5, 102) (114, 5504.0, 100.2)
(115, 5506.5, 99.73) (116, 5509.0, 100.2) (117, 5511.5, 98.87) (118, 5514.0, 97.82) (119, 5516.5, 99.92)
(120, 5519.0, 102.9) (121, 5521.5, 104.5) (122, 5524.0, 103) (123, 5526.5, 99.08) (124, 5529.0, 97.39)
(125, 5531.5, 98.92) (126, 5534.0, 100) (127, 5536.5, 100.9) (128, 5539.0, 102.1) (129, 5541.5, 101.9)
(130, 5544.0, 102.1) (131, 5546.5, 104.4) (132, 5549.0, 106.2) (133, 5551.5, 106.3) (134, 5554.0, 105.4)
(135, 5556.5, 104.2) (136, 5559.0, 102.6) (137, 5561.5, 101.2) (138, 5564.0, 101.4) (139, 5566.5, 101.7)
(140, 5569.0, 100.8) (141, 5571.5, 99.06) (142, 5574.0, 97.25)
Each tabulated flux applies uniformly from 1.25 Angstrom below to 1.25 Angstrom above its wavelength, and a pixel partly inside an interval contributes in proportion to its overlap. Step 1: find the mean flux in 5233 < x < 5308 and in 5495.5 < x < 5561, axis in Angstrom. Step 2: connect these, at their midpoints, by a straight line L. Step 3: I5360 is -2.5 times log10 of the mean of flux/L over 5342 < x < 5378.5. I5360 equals -0.02 mag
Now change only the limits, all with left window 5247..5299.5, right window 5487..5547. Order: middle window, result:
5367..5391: -0.03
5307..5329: -0.04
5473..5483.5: 0.02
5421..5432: -0.02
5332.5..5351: -0.03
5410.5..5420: -0.03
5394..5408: 0.03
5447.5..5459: 0.00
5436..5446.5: -0.02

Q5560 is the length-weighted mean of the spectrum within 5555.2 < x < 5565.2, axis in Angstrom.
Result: 102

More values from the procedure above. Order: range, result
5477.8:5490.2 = 98.4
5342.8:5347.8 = 95.5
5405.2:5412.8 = 92.5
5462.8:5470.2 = 103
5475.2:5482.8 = 97.3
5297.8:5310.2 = 95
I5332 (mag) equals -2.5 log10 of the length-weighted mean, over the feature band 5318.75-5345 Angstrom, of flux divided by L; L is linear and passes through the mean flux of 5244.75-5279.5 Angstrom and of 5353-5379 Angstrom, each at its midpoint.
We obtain 0.01 mag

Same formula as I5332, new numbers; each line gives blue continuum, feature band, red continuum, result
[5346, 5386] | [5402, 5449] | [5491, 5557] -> 0.020 mag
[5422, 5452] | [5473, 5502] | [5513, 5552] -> 0.008 mag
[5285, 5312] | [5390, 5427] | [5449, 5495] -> 0.021 mag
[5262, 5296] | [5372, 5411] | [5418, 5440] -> 0.001 mag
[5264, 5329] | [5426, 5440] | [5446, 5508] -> 0.009 mag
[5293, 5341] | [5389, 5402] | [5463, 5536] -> 0.011 mag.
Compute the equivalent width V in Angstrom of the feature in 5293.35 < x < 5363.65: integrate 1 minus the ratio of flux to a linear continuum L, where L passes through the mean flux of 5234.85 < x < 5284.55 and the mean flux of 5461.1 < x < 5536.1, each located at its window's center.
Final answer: -2.7 Angstrom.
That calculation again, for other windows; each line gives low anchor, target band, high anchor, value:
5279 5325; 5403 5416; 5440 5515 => 0.6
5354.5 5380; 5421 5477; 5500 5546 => 0.2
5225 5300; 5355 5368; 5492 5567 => -0.6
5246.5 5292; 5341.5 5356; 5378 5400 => -0.2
